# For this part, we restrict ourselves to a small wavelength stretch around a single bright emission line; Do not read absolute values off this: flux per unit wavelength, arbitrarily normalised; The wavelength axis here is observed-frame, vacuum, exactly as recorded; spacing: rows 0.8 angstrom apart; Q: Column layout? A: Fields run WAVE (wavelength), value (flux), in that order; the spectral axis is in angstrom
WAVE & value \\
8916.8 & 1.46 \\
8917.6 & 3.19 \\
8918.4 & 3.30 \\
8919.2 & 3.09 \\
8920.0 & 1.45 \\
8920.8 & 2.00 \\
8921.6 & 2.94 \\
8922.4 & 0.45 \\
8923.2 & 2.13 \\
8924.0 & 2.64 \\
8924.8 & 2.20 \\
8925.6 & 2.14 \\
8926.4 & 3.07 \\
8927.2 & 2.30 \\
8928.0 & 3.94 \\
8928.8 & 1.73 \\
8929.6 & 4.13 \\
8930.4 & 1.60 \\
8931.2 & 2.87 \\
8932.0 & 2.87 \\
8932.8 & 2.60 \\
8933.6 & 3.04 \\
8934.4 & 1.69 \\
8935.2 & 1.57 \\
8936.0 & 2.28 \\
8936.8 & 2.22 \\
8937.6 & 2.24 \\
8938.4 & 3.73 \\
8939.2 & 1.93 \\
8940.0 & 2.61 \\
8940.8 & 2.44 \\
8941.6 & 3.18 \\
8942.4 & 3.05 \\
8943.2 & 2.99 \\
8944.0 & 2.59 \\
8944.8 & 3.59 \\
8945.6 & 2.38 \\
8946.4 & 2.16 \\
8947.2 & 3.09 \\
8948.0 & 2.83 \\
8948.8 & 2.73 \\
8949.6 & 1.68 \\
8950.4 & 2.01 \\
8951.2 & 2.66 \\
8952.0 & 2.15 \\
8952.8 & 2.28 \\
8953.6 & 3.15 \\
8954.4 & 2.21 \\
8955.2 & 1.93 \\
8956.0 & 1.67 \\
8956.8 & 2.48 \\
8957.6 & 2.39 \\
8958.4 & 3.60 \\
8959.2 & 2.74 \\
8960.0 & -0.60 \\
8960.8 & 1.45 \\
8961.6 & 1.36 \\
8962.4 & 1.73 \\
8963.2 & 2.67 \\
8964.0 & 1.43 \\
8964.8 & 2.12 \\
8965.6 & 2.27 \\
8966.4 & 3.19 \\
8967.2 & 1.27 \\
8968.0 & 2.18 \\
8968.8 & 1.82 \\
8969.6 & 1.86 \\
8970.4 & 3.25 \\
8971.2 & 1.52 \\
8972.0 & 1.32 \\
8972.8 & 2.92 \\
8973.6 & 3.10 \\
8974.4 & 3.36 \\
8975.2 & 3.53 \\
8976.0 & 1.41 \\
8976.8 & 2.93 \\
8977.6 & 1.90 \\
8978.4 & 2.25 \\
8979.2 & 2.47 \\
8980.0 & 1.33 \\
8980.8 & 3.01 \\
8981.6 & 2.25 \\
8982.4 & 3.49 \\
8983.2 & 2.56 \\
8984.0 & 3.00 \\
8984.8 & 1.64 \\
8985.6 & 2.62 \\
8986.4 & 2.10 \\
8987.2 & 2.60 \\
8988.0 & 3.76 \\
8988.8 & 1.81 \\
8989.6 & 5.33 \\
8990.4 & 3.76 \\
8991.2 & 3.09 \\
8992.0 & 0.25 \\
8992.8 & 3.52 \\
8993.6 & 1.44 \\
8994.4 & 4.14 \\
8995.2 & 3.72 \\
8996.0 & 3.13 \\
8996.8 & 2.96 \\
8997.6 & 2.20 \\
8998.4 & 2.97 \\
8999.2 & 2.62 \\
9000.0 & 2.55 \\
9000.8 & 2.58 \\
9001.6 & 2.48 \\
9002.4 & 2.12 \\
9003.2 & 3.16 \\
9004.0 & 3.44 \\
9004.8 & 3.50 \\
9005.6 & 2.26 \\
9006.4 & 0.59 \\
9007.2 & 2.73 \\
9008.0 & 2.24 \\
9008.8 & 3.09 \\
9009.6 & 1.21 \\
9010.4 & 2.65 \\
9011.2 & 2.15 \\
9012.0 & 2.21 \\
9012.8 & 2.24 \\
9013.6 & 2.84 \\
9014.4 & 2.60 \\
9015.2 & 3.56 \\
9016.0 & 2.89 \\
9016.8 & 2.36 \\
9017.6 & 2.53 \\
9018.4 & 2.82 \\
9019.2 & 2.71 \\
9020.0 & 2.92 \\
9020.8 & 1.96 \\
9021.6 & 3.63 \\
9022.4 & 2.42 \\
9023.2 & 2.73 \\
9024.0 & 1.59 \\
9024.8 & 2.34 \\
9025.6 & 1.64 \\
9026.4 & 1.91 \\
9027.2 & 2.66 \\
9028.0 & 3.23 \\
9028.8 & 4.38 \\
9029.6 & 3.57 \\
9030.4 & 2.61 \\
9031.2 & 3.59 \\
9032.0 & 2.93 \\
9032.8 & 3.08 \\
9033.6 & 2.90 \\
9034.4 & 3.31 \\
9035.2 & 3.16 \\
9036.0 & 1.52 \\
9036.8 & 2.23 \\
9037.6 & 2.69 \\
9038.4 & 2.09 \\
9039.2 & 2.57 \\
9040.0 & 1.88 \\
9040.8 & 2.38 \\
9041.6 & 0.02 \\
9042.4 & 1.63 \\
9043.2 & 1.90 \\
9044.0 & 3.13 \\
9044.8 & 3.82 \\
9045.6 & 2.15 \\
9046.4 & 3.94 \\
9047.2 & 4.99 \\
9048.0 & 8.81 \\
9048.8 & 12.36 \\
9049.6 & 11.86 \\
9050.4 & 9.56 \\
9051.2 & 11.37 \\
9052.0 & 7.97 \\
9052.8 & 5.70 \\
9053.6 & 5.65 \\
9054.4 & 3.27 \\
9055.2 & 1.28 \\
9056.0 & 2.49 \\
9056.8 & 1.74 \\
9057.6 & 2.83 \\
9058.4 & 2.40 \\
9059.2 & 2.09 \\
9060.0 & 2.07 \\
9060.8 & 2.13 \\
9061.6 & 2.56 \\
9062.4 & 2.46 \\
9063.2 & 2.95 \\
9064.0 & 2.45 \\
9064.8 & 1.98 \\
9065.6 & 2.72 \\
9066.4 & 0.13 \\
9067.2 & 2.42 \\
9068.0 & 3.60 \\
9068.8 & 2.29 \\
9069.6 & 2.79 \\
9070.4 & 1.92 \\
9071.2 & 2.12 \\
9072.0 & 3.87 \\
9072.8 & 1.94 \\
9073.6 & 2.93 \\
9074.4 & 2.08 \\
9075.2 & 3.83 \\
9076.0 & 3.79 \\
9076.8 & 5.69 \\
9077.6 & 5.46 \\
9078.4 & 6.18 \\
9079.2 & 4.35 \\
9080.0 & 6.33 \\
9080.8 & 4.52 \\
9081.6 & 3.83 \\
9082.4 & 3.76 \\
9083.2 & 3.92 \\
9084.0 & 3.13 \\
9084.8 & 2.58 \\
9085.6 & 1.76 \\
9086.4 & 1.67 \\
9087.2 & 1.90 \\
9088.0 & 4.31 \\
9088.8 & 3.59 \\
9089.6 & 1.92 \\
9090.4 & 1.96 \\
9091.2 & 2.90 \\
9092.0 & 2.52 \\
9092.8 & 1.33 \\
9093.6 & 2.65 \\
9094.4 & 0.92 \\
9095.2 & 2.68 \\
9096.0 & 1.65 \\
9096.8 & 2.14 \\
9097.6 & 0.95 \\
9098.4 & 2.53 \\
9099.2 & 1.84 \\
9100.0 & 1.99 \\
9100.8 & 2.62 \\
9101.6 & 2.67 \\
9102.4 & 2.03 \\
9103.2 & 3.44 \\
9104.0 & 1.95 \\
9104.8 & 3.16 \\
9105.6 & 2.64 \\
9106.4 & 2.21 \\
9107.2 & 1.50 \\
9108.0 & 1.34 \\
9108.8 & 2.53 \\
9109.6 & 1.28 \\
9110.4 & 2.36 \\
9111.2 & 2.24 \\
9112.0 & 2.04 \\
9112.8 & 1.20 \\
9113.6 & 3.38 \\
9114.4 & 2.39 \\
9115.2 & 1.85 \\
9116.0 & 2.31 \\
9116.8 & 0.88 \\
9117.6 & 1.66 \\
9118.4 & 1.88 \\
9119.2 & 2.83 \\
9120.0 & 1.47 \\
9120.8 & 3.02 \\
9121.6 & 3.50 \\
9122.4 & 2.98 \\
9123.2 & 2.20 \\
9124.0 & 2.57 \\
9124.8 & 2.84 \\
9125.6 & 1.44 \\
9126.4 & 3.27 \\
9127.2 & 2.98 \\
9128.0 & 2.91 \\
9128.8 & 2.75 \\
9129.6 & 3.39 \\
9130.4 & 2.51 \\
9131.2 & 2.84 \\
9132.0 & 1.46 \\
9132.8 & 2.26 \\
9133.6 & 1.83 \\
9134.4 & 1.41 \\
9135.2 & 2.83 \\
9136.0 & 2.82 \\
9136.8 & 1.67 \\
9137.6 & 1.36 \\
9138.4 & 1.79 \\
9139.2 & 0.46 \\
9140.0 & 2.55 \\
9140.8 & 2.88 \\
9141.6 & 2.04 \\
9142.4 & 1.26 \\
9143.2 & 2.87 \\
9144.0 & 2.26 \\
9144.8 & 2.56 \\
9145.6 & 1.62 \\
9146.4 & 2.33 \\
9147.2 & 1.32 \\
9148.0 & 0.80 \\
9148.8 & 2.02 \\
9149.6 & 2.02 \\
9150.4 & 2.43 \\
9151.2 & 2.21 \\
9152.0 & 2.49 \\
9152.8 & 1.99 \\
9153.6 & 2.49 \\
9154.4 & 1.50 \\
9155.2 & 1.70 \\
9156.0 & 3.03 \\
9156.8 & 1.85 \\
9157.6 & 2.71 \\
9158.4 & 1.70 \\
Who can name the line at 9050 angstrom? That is Halpha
